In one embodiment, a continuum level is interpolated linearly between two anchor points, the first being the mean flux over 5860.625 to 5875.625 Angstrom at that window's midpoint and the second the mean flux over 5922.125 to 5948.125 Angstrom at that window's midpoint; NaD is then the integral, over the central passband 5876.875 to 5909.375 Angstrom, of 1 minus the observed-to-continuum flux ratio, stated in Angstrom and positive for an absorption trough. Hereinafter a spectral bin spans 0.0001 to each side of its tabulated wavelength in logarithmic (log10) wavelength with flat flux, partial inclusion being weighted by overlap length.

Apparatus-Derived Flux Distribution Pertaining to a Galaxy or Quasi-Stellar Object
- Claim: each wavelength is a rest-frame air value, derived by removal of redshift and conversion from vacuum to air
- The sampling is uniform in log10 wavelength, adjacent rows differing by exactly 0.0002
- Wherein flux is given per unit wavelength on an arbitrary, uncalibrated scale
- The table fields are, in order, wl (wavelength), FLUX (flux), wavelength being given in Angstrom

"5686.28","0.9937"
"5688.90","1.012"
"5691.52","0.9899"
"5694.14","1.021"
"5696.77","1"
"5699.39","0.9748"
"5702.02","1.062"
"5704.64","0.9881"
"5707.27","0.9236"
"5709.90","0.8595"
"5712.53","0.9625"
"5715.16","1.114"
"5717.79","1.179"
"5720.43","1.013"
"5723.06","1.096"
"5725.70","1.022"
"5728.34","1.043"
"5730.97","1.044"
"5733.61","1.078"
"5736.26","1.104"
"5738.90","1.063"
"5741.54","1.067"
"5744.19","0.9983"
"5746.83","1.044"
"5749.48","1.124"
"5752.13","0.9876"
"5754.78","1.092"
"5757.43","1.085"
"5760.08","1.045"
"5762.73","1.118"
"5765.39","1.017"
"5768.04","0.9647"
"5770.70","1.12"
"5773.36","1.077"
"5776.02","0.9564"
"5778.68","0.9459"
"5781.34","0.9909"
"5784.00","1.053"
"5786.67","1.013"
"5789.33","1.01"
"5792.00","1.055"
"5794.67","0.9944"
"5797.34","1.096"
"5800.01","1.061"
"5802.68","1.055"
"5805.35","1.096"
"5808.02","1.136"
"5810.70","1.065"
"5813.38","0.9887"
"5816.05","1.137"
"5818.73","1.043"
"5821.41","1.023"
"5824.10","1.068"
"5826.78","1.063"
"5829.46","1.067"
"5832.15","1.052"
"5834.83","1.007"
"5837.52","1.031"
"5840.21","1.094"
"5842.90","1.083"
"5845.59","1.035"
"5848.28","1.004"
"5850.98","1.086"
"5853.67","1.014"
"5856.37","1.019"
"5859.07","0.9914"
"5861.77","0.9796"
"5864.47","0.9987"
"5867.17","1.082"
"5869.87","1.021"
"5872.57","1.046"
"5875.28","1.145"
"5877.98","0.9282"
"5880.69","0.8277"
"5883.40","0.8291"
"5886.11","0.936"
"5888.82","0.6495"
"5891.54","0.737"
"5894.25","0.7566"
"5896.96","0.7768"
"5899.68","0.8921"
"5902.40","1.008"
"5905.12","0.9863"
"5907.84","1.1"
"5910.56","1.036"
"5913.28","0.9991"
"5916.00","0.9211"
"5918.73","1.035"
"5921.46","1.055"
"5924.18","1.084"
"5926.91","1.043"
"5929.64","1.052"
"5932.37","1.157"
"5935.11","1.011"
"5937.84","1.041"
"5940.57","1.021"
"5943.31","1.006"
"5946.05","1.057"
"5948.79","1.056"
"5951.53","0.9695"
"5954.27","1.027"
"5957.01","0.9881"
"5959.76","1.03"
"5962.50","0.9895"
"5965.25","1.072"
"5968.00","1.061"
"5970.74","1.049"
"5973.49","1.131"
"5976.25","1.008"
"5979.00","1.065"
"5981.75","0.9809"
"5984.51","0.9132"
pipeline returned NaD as 5.5 Angstrom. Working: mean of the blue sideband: 1.04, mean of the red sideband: 1.05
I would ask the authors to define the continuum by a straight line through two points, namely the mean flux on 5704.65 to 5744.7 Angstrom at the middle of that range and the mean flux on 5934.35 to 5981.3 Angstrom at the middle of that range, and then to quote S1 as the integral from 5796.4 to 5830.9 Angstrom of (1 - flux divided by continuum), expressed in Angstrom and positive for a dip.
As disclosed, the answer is -1.1 Angstrom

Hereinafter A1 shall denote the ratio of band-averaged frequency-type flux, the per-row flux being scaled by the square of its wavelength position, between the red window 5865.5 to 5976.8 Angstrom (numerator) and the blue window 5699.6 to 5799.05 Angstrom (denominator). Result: 1.01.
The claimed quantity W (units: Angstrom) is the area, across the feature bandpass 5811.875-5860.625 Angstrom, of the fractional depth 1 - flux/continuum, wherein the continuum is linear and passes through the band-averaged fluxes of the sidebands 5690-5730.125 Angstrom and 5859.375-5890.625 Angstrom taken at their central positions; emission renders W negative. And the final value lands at -4.1 Angstrom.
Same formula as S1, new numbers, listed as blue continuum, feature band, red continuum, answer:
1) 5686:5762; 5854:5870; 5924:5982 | 0.4 Angstrom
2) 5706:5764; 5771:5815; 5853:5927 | -1.1 Angstrom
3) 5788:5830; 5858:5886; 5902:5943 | 1.7 Angstrom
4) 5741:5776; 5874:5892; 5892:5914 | 1.5 Angstrom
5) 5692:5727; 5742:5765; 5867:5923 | -1.4 Angstrom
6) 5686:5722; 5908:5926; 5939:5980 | 0.1 Angstrom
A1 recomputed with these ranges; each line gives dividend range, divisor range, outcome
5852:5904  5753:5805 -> 0.92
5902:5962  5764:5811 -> 1.04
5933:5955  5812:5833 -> 1.02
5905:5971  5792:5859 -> 1.02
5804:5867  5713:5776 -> 1.02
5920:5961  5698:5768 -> 1.07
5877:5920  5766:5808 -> 0.90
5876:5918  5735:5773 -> 0.89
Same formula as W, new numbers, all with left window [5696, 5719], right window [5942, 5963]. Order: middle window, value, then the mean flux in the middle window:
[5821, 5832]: -0.5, 1.06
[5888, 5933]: 2.5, 0.959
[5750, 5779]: -1.0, 1.04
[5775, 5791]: 0.2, 0.997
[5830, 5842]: -0.4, 1.05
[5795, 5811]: -1.1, 1.08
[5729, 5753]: -1.2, 1.06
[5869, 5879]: -0.3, 1.04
